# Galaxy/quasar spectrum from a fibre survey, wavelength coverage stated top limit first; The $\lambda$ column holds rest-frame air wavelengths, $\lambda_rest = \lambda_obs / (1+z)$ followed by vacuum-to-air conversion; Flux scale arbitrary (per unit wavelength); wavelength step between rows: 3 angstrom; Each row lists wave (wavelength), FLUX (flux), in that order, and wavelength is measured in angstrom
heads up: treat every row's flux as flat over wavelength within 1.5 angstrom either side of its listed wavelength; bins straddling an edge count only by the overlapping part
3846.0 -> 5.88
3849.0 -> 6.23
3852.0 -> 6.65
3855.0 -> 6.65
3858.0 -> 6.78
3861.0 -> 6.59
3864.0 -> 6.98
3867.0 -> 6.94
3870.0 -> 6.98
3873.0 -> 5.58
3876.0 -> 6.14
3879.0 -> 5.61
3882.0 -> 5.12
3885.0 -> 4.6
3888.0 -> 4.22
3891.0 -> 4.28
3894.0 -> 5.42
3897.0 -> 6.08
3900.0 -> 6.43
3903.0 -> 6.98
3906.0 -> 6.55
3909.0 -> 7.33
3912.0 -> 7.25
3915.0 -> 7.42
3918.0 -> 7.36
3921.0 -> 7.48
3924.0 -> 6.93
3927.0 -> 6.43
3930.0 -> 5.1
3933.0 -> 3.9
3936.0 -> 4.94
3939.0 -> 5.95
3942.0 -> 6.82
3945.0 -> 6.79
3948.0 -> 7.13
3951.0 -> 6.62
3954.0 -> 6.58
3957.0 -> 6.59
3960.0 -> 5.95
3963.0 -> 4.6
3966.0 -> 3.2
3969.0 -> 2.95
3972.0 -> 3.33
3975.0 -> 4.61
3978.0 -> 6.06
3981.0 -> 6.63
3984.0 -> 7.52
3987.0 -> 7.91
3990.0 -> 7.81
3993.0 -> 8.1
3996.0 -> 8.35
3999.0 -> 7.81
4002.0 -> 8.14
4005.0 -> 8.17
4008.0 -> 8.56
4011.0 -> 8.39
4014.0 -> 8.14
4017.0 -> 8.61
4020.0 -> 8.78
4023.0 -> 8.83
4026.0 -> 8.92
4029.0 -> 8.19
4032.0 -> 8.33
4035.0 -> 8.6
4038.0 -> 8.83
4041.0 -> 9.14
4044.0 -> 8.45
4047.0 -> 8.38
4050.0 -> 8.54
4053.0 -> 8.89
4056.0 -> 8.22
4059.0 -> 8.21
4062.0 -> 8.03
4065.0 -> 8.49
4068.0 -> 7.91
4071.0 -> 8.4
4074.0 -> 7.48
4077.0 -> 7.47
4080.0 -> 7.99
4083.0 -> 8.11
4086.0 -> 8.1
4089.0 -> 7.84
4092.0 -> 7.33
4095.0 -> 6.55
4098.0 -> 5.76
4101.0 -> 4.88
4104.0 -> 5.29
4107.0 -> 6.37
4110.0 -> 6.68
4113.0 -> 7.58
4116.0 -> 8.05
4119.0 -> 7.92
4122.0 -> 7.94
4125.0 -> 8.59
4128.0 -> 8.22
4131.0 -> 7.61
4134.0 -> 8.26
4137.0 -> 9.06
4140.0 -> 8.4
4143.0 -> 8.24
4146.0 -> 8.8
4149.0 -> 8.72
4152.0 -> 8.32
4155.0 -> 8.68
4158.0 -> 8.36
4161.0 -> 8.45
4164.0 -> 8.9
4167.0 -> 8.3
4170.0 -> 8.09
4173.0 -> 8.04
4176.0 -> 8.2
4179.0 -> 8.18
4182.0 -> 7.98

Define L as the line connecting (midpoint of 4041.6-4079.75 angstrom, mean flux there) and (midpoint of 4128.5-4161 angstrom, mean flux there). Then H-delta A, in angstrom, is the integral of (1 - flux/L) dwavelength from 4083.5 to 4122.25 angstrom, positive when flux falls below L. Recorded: 6.5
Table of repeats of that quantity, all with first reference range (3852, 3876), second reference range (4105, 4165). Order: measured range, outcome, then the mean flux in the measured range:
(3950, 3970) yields 5.34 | 5.23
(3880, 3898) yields 4.83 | 4.94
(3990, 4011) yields -2.28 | 8.18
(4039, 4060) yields -2.51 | 8.56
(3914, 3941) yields 3.12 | 6.16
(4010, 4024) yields -2.02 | 8.55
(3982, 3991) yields -0.47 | 7.68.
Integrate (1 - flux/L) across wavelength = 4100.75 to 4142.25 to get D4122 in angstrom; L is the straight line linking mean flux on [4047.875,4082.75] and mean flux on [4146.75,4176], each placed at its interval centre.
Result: 3.7 angstrom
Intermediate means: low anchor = 8.15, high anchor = 8.43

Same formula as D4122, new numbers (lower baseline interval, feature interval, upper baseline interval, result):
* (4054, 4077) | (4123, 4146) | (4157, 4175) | -0.3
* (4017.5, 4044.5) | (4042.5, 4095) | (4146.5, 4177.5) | 3.3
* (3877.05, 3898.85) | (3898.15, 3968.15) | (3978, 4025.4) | -0.7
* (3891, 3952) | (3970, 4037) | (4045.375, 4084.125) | -2.3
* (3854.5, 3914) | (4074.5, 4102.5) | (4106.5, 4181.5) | 2.2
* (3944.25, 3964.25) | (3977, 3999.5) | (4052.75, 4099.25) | -2.7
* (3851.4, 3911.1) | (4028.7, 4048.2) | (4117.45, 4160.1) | -2.9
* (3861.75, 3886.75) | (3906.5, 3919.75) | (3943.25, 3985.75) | -3.3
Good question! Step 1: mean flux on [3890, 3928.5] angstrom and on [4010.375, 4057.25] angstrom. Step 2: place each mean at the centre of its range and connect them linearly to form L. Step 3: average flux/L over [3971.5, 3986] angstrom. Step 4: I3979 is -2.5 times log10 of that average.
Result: 0.30 mag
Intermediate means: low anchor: 6.64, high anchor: 8.58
